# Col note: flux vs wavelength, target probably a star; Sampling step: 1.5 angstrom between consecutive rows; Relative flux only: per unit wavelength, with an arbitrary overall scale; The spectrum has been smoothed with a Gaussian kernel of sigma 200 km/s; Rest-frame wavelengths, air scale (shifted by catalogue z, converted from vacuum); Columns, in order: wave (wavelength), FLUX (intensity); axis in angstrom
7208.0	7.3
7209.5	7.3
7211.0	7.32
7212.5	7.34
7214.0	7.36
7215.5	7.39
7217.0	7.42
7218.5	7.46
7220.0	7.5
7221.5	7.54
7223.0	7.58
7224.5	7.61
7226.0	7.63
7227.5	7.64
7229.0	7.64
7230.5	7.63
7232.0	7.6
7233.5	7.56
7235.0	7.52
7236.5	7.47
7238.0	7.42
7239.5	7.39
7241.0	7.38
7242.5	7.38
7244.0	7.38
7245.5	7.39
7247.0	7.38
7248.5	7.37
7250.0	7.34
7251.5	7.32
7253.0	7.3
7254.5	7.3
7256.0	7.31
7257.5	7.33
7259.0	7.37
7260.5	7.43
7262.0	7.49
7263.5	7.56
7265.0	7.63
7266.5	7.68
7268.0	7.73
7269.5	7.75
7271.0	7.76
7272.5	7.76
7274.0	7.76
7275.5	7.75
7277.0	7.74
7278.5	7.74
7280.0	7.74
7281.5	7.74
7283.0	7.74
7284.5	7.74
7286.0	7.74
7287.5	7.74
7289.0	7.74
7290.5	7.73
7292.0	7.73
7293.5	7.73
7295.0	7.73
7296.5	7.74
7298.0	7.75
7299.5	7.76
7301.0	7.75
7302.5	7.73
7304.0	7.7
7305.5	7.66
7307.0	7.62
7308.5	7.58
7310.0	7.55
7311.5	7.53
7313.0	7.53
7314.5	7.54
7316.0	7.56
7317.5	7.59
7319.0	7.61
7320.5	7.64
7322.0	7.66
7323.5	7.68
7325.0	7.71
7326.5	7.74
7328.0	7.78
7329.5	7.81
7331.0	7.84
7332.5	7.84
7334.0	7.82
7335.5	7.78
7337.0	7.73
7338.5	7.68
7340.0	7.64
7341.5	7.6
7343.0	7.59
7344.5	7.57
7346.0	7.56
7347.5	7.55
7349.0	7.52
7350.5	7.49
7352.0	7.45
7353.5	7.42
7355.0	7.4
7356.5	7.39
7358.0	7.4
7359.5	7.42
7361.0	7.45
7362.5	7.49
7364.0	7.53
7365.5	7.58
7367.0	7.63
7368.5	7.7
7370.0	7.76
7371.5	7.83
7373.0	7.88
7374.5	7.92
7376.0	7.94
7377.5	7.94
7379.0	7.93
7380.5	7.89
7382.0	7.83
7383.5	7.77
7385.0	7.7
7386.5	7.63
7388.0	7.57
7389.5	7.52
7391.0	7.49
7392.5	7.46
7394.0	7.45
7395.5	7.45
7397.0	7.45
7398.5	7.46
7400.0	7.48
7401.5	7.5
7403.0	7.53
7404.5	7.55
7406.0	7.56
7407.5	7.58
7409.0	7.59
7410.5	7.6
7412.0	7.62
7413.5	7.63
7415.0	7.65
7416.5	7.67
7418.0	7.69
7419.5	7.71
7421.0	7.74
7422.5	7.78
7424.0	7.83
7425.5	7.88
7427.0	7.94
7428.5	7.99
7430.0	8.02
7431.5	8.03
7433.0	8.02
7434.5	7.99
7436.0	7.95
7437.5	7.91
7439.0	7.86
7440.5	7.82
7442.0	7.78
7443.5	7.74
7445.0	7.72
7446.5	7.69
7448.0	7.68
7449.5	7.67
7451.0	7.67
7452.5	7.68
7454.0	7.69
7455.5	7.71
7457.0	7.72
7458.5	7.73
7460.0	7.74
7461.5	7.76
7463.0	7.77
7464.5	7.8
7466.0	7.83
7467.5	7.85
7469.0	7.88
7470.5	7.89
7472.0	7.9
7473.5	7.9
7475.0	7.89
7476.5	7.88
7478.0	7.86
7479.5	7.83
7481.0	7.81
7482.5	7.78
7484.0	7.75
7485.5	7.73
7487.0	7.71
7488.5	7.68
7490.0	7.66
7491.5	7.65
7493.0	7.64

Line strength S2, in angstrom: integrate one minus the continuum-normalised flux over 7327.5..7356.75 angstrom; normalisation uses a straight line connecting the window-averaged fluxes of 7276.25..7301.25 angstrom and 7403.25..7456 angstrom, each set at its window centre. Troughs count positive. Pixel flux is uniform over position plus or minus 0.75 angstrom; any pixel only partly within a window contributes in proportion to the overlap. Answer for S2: 0.5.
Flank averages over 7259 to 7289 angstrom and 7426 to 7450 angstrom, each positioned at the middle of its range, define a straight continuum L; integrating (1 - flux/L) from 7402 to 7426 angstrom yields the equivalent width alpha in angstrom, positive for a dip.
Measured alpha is 0.6 angstrom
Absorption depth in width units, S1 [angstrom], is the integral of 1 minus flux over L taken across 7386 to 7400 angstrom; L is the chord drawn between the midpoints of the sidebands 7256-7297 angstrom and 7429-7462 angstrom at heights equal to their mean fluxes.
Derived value 0.48 angstrom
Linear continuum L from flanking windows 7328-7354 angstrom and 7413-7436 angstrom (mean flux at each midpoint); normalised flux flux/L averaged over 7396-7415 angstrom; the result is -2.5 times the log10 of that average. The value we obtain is 0.04 mag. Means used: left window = 7.65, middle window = 7.55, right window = 7.84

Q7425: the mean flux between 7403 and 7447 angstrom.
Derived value 7.77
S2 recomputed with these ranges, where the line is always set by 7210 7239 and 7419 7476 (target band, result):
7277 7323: -0.4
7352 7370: 0.5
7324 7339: -0.2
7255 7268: 0.1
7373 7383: -0.2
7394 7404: 0.4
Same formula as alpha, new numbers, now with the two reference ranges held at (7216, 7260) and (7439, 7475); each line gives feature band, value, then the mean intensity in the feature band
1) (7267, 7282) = -0.5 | 7.75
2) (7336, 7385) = -0.1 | 7.64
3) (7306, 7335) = -0.4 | 7.67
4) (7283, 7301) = -0.5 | 7.74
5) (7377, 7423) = 0.4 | 7.62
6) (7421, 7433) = -0.3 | 7.92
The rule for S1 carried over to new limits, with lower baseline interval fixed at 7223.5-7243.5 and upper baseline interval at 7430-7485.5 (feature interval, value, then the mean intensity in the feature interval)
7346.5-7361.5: 0.45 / 7.45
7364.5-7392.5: -0.11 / 7.74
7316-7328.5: -0.04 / 7.67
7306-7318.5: 0.10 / 7.57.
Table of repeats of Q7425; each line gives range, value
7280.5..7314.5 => 7.69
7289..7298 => 7.73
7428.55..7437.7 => 7.99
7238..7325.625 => 7.6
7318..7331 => 7.71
